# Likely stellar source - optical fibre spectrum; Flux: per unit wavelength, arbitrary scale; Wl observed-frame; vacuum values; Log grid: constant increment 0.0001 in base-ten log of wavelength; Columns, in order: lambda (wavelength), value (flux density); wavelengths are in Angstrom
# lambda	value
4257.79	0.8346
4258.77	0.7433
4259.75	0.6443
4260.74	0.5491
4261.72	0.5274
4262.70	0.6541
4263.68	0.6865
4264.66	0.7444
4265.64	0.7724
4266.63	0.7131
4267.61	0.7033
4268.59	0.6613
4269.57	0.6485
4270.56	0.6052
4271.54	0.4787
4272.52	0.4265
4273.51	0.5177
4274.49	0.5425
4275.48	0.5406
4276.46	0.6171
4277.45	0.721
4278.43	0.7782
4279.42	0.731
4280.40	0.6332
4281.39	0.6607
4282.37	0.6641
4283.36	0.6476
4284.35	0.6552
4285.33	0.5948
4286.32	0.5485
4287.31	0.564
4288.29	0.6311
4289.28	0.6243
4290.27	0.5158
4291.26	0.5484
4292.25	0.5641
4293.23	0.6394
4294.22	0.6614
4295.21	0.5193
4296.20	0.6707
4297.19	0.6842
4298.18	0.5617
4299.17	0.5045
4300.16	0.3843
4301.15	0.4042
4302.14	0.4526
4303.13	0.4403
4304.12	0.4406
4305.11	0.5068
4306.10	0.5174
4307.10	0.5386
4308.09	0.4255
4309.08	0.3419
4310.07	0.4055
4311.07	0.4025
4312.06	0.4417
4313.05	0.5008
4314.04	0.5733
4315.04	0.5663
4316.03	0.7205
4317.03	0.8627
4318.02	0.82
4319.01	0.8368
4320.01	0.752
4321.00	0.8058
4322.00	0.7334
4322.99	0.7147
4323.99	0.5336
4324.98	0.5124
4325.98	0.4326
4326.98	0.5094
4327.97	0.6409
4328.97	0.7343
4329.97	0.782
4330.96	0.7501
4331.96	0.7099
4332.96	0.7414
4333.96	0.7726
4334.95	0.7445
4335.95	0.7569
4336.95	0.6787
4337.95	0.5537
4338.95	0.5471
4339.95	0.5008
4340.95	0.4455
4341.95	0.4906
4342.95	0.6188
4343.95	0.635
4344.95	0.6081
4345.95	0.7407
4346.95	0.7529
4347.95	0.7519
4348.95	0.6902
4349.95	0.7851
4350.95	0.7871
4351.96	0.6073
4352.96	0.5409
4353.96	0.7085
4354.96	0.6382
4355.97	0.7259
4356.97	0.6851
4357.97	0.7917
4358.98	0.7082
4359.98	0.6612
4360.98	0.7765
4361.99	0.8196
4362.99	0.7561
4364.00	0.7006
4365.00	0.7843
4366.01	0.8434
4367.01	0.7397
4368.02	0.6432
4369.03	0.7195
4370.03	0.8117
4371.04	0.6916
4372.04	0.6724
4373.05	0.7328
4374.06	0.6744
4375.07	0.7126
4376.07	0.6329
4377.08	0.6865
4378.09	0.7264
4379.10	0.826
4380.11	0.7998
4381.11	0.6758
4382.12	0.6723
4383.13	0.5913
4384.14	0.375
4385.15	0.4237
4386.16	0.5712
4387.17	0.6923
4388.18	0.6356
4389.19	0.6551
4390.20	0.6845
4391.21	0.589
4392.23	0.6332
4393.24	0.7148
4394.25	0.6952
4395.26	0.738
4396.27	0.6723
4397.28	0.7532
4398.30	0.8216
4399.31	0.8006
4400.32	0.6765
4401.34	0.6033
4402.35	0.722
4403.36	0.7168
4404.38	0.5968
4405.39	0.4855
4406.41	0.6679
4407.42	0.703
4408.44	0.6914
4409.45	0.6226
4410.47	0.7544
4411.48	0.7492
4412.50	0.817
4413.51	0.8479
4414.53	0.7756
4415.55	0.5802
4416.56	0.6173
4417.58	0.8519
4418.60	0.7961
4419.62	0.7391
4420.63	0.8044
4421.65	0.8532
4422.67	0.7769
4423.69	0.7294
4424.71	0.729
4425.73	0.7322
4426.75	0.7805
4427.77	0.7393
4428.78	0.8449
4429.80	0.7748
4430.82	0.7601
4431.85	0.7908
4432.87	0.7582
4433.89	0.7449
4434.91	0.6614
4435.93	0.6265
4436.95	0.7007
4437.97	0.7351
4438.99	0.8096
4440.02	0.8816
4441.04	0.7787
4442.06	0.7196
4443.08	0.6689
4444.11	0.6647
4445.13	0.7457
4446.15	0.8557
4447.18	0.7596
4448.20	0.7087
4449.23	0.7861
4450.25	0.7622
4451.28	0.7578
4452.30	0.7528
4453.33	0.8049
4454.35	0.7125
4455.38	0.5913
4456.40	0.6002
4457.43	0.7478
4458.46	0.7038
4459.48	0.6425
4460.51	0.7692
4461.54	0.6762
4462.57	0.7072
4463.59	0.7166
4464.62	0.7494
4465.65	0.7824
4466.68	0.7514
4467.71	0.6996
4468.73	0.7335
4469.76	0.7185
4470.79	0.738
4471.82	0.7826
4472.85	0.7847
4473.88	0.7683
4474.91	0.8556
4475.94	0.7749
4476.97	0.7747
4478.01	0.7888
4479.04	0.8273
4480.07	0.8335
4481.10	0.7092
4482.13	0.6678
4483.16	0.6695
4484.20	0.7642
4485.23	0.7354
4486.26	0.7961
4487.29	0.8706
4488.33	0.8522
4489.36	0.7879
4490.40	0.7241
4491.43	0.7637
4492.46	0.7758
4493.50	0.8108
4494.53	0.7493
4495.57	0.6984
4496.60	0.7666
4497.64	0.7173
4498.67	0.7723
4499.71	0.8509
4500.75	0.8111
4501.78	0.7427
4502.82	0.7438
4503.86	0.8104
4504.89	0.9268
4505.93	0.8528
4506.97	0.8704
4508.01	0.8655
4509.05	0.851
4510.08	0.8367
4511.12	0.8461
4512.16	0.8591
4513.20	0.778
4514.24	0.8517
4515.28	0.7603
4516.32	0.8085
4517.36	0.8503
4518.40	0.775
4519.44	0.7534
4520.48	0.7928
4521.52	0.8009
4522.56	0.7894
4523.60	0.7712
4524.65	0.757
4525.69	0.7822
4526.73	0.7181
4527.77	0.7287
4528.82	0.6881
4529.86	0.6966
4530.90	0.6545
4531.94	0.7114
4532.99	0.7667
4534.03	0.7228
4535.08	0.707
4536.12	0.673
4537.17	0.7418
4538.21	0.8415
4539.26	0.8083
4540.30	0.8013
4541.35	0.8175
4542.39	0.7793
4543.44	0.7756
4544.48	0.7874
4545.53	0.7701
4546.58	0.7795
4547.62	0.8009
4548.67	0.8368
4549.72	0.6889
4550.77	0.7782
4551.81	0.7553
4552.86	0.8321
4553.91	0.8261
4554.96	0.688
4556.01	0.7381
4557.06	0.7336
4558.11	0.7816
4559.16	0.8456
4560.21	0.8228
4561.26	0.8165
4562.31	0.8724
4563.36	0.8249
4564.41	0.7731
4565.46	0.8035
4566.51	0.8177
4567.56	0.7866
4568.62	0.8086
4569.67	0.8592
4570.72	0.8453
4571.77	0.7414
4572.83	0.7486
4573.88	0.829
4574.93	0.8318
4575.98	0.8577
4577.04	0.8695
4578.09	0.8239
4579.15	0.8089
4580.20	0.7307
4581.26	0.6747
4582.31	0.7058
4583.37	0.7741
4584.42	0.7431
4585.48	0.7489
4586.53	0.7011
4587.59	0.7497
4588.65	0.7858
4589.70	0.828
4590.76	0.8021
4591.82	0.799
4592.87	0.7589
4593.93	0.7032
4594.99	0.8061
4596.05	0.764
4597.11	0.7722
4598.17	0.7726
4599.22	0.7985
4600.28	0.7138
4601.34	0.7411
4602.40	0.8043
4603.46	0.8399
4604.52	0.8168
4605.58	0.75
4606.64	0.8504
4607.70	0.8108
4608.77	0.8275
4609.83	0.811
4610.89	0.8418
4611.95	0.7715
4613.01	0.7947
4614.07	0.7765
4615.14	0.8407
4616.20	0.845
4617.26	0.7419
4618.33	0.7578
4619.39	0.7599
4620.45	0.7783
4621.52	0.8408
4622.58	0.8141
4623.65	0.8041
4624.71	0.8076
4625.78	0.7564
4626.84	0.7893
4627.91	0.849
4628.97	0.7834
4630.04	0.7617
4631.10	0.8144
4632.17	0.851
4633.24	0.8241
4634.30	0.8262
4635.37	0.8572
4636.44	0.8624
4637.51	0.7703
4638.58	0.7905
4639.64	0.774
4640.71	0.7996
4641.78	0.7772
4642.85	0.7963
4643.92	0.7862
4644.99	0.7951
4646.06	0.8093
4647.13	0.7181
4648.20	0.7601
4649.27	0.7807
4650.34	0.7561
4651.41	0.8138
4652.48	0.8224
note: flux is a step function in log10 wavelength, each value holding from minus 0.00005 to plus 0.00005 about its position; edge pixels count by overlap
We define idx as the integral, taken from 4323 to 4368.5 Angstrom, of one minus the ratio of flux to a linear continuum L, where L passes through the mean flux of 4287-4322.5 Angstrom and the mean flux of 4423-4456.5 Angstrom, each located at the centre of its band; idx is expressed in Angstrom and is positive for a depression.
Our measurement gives -3.7 Angstrom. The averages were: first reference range 0.571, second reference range 0.743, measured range 0.675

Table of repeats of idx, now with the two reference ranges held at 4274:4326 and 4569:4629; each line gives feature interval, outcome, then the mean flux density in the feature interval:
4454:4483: -1.40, 0.735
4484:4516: -3.52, 0.802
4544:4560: -0.42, 0.777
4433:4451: -1.55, 0.742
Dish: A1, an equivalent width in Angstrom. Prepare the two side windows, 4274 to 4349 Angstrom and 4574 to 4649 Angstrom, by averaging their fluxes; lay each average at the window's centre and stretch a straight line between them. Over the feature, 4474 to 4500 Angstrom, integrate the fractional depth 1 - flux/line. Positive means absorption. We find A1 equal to -2.1 Angstrom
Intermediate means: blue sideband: 0.608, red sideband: 0.79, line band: 0.773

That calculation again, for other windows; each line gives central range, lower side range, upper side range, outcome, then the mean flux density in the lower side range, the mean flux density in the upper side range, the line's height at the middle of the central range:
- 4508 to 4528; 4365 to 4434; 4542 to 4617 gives -0.97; 0.708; 0.789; 0.761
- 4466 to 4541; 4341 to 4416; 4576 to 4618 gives -3.39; 0.689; 0.783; 0.743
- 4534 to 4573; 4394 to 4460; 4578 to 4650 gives -0.88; 0.731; 0.787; 0.769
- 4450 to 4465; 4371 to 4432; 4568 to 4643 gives 0.32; 0.703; 0.792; 0.727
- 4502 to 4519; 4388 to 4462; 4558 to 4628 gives -1.55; 0.724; 0.793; 0.759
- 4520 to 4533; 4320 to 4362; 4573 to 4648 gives 0.19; 0.669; 0.791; 0.753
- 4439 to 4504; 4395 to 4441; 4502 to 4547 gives 0.47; 0.735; 0.783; 0.759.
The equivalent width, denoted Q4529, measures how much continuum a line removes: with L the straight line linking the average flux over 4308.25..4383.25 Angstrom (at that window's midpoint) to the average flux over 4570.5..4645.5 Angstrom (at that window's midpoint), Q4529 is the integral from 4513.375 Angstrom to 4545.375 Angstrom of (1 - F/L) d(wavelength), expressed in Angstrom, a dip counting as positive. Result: -0.4 Angstrom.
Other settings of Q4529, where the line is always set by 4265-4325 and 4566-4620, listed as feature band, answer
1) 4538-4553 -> -0.63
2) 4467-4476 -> -0.67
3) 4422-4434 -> -1.50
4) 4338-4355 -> -0.22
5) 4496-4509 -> -1.48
